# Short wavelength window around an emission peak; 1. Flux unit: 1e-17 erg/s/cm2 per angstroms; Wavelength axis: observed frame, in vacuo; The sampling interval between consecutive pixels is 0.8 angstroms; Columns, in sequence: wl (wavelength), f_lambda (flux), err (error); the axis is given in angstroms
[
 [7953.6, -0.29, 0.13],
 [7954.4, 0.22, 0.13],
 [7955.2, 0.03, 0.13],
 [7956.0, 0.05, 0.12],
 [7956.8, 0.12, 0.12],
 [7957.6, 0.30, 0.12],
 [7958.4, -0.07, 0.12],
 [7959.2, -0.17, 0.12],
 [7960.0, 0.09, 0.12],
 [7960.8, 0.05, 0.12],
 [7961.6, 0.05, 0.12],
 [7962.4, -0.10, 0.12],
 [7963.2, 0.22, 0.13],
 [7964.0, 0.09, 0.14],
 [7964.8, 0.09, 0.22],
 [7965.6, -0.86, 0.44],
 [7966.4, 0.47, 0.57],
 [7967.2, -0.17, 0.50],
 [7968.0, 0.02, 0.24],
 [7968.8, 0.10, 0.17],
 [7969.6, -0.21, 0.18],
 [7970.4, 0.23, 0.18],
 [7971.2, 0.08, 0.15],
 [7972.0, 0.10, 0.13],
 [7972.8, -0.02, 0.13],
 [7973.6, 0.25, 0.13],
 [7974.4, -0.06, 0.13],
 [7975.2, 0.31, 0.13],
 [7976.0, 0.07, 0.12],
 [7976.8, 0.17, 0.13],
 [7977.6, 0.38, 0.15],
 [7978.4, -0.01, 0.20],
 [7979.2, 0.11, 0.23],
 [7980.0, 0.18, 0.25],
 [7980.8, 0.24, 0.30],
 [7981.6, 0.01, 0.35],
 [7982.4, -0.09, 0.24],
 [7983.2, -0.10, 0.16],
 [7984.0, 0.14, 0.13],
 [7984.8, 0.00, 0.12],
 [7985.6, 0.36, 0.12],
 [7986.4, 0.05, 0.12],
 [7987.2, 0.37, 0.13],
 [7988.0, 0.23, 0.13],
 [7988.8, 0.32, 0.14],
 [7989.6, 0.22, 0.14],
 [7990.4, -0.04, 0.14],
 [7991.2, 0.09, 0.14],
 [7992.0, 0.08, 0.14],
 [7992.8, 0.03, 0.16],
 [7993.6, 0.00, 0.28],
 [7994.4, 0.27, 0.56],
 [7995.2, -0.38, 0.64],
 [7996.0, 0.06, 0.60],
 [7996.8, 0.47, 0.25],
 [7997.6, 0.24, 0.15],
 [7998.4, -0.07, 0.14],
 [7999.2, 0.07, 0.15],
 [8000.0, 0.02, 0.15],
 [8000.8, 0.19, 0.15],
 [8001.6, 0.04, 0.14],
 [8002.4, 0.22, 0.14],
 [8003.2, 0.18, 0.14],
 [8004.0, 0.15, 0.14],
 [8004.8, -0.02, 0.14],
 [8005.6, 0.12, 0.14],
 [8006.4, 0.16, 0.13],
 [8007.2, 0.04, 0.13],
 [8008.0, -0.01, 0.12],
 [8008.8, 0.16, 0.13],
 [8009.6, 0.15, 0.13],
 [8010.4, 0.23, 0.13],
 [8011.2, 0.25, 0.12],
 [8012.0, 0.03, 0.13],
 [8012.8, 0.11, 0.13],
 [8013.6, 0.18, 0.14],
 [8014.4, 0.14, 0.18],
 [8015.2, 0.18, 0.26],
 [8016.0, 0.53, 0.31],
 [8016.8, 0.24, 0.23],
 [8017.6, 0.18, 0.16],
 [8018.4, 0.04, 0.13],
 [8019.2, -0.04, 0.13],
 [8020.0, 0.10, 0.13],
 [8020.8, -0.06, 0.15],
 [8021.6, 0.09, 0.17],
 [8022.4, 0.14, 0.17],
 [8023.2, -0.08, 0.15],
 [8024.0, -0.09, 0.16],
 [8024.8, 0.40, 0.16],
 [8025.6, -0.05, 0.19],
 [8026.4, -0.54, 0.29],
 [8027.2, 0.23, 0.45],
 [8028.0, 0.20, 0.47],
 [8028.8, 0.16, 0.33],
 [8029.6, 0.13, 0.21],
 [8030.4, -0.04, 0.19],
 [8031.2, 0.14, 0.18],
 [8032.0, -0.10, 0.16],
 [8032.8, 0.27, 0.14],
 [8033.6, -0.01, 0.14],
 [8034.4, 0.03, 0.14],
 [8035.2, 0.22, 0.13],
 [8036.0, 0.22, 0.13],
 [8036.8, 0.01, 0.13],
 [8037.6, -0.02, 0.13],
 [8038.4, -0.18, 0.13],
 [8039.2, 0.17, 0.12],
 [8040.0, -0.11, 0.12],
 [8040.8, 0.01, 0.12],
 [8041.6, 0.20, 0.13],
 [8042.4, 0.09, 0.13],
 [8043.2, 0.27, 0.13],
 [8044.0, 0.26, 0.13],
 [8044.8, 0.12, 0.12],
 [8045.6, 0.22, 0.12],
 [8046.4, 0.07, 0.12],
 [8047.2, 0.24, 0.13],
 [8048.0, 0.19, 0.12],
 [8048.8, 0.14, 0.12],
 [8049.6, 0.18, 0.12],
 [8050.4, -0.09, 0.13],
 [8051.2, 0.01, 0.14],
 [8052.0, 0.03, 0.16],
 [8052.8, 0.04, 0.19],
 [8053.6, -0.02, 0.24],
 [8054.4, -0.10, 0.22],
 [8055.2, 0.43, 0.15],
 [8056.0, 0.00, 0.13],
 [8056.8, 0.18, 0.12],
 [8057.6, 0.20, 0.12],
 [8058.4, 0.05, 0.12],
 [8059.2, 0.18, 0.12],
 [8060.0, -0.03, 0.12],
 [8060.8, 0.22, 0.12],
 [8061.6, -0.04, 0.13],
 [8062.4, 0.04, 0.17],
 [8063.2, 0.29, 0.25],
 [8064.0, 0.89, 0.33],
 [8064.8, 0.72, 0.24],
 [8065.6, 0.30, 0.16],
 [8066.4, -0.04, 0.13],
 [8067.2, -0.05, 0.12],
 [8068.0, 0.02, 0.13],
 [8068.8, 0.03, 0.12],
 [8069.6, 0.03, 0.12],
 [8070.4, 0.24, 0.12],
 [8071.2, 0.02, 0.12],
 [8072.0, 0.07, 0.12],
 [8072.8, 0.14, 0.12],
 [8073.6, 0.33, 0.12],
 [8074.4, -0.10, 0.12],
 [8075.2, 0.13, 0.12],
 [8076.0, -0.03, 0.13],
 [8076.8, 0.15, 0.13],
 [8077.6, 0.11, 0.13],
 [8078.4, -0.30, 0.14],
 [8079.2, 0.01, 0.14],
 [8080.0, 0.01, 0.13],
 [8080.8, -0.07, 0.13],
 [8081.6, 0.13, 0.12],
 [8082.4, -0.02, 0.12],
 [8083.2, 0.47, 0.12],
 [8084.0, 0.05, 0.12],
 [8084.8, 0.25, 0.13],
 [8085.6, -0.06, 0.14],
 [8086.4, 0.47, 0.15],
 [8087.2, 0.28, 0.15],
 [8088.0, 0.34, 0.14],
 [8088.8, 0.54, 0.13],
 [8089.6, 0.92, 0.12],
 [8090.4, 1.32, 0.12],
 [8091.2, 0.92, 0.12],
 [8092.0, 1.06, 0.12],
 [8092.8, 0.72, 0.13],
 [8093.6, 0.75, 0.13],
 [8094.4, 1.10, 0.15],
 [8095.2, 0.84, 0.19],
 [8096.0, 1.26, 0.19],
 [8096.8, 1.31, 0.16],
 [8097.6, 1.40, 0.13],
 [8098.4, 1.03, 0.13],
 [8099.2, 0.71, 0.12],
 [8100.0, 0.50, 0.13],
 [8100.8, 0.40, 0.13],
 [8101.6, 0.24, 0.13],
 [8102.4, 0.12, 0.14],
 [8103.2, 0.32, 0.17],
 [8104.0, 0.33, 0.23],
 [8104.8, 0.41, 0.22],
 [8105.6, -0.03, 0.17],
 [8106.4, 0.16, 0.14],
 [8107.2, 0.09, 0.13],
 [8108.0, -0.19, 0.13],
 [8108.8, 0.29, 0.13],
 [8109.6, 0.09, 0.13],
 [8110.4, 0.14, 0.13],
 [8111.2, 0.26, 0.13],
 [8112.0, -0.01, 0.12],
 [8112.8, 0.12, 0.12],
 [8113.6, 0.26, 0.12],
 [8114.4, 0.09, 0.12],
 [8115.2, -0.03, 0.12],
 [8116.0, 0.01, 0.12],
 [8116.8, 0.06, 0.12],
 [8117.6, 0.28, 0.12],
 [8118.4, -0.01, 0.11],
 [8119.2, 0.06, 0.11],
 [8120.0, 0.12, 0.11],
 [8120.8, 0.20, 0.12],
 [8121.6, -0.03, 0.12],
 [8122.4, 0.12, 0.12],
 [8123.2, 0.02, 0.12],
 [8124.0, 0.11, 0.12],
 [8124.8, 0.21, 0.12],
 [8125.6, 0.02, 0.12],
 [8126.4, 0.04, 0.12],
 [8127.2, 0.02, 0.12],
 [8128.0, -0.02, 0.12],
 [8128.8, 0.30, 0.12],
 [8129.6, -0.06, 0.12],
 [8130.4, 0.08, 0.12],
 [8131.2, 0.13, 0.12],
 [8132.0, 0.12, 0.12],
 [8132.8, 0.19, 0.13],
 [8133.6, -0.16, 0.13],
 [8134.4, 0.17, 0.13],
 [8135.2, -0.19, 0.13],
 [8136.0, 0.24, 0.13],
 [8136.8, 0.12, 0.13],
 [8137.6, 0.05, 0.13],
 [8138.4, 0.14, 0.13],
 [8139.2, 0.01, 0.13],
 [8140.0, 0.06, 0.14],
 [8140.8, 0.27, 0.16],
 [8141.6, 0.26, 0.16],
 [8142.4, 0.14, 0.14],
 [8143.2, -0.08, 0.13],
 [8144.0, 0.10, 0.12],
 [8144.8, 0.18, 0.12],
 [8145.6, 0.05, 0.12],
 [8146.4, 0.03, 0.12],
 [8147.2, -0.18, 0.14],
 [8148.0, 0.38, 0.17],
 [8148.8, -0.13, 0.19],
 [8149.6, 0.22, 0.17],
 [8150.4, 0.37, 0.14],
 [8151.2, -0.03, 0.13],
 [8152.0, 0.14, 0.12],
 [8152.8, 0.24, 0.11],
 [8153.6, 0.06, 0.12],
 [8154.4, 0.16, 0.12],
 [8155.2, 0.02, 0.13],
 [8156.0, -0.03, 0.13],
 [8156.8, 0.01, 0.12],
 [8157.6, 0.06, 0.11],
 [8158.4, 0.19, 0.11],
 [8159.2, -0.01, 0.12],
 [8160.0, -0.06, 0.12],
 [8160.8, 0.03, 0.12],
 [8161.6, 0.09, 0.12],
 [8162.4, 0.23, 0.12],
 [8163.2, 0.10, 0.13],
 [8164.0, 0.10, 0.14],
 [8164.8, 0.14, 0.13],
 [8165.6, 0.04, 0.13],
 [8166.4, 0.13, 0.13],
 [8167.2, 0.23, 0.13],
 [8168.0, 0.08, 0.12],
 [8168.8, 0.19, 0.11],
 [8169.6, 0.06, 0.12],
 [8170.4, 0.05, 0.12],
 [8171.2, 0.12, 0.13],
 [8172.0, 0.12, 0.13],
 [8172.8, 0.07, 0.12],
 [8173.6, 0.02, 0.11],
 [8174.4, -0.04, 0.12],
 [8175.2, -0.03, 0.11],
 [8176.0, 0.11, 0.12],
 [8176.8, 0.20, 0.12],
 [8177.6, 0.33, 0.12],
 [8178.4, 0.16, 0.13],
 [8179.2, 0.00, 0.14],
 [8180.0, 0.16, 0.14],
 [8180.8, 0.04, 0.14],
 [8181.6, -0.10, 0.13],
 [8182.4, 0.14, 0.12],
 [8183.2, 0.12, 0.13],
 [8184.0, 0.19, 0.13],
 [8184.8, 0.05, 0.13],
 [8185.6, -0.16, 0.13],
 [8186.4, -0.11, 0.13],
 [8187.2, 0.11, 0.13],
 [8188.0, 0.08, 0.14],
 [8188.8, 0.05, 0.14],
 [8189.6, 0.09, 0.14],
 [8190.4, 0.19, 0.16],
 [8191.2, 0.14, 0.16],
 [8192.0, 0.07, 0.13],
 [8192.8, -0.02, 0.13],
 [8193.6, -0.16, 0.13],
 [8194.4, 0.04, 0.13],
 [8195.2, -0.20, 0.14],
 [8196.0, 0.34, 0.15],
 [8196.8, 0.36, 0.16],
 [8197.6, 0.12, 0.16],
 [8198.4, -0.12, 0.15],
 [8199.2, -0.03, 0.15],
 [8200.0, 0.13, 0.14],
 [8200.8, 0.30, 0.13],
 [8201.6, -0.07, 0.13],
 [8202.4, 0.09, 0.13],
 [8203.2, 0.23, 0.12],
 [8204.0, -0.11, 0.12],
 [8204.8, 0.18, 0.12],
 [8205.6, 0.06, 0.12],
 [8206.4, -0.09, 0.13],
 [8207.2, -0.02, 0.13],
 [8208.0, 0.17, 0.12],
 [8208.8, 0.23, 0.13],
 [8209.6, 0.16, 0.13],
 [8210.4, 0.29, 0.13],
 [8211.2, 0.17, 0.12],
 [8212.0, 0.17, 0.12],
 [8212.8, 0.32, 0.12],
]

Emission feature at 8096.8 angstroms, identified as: [O II]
